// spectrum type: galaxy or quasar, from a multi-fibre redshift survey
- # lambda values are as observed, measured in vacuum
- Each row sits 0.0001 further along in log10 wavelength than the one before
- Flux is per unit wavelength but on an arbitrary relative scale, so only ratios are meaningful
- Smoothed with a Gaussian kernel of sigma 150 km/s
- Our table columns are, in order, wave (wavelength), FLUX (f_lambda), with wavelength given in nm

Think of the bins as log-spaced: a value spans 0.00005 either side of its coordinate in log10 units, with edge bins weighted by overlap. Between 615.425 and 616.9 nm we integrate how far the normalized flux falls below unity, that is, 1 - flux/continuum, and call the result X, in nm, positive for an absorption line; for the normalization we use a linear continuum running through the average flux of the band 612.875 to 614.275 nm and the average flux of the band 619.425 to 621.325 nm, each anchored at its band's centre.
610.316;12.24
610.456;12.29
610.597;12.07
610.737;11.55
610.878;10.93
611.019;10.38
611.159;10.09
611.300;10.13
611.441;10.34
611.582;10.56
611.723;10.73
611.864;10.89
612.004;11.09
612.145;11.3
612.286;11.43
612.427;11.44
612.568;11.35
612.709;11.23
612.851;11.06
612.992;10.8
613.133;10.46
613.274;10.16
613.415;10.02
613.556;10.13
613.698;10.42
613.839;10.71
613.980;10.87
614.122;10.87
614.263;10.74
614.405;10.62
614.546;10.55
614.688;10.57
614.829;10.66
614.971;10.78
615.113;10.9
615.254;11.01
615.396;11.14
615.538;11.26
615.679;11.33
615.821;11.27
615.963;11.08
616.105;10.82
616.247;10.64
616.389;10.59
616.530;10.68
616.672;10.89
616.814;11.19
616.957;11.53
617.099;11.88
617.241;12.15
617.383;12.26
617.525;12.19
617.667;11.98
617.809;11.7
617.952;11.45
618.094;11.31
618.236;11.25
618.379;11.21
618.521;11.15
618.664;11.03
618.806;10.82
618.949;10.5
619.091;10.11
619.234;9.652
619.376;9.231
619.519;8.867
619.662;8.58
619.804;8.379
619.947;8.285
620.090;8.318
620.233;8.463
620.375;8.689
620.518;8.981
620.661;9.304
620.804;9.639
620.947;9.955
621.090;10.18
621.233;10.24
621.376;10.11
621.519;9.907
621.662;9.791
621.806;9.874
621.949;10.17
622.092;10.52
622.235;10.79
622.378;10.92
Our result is -0.15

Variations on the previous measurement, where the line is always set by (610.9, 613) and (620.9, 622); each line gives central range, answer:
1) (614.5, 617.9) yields -0.24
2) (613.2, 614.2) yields 0.02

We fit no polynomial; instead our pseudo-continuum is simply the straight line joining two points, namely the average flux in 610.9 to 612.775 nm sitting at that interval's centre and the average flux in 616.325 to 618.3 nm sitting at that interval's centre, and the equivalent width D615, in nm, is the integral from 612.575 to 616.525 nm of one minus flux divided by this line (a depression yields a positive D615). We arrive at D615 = 0.14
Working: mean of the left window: 10.8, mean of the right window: 11.5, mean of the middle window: 10.8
